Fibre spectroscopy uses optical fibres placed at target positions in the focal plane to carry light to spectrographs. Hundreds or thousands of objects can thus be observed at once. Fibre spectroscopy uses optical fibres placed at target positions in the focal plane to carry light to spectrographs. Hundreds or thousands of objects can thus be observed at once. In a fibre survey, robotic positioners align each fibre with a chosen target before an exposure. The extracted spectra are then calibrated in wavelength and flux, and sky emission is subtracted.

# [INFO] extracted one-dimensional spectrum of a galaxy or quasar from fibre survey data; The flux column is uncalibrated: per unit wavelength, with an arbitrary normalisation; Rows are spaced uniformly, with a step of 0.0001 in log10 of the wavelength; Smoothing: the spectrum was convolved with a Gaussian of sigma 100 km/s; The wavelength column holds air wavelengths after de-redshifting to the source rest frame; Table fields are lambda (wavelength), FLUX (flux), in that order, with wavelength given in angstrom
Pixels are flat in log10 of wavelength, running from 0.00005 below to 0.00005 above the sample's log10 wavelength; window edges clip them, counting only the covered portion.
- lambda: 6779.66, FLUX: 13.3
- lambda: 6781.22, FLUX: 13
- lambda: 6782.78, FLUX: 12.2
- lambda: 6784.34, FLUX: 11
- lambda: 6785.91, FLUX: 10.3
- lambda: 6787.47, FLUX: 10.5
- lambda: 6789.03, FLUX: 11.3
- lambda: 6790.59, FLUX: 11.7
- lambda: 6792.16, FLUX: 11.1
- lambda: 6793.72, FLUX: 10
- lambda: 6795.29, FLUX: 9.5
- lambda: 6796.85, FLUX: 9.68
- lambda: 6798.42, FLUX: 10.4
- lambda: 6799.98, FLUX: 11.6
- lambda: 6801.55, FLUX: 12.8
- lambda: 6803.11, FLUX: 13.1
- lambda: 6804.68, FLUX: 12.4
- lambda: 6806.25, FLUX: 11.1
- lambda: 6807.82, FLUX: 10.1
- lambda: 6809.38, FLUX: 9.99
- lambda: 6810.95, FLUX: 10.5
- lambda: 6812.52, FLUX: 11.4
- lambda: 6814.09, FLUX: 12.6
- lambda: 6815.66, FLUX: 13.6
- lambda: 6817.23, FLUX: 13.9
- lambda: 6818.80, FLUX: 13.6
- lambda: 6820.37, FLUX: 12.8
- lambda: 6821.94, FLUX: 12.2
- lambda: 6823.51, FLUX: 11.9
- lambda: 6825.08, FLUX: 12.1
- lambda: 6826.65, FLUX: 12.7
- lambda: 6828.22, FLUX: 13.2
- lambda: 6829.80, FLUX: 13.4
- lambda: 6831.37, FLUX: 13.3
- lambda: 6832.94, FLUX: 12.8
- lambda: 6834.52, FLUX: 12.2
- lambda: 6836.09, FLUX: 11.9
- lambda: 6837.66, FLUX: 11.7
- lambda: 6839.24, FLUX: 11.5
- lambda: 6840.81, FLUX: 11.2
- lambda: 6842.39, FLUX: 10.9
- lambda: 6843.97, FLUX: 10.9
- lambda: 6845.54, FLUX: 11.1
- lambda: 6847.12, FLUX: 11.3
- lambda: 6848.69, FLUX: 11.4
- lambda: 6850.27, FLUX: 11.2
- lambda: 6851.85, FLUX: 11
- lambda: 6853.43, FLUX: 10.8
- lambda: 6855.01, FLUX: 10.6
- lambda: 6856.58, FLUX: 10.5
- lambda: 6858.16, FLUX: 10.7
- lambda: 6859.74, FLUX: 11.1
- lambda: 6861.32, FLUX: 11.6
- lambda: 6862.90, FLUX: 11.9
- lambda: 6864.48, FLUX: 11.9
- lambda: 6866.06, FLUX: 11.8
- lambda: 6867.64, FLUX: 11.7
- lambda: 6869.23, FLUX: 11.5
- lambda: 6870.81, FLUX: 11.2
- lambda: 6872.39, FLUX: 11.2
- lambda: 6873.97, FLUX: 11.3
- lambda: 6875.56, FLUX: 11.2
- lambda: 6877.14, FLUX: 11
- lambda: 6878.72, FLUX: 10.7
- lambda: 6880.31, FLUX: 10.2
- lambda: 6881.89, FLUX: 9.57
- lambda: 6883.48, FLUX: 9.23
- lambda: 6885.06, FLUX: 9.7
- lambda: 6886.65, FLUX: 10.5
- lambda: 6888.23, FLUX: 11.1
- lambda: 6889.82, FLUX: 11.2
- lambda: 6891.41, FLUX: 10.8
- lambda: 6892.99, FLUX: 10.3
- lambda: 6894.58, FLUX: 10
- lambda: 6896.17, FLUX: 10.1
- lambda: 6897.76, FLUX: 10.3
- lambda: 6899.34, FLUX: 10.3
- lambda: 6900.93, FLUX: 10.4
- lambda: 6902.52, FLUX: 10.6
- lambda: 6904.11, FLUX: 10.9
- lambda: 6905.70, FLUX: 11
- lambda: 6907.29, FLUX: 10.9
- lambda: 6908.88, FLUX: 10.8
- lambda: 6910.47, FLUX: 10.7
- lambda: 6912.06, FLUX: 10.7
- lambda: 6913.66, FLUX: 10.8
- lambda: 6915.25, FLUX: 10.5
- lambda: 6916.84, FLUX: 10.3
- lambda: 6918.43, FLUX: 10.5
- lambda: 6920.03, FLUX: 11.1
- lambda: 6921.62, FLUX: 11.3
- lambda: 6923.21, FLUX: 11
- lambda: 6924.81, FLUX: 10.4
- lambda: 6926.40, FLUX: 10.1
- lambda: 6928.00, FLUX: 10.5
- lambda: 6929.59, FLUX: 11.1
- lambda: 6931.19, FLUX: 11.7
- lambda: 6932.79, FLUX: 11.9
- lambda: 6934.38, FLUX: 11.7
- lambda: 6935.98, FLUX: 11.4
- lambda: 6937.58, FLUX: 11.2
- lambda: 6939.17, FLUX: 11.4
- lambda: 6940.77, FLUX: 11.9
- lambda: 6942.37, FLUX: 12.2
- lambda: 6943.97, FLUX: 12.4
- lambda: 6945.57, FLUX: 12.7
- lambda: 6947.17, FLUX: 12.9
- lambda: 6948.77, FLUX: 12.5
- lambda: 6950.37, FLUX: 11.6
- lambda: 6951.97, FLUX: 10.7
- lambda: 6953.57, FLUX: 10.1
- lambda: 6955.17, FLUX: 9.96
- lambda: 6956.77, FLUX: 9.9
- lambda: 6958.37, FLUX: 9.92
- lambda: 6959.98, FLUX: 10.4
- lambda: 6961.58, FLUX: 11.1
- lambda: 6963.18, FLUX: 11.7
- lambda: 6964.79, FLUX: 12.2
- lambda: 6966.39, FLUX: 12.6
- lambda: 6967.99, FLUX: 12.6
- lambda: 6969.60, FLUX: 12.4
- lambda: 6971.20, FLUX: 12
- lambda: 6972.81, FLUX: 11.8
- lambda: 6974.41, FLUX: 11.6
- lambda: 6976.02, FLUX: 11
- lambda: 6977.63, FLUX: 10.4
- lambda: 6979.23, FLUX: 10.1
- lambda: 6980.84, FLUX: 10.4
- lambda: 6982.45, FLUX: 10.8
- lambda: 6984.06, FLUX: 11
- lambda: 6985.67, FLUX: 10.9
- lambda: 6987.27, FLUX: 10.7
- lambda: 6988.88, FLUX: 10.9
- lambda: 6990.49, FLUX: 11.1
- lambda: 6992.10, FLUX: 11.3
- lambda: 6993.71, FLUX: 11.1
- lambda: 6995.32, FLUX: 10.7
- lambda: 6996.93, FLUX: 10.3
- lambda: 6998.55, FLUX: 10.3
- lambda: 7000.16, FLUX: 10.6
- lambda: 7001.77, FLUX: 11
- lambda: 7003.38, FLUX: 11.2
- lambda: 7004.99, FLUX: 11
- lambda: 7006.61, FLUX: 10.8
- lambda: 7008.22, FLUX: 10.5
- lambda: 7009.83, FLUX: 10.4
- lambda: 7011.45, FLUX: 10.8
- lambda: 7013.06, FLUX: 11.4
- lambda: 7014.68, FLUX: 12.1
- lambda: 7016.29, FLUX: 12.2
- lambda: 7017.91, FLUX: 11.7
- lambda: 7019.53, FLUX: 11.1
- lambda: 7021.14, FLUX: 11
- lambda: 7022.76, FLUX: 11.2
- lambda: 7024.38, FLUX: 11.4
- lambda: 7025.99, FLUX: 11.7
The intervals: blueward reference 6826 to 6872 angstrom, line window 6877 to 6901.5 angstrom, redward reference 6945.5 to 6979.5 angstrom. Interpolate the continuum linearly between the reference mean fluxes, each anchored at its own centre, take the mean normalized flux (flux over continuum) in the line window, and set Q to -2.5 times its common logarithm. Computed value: 0.120 mag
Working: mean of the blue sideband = 11.6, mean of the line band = 10.3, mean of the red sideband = 11.4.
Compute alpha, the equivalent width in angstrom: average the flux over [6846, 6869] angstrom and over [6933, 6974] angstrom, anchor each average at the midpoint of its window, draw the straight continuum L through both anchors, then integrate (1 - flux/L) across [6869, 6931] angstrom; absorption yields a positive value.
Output 4.1 angstrom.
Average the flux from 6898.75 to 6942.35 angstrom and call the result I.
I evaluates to 11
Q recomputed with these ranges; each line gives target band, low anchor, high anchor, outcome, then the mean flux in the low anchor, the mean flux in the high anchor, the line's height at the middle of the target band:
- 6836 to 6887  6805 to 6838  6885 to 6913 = 0.036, 12.2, 10.6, 11.4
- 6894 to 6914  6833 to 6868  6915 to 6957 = 0.070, 11.3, 11.2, 11.3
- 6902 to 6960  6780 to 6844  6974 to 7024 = 0.016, 11.8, 11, 11.3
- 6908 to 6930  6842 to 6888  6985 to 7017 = 0.027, 11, 11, 11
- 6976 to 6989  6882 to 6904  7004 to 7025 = 0.031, 10.3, 11.2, 11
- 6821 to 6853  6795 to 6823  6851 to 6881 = -0.038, 11.8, 11.2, 11.5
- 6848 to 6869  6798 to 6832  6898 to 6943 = 0.043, 12.2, 11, 11.7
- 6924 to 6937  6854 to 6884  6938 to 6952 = 0.074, 11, 12.1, 11.9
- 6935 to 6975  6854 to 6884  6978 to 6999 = -0.073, 11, 10.7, 10.8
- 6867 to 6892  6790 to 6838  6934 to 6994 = 0.089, 11.9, 11.3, 11.7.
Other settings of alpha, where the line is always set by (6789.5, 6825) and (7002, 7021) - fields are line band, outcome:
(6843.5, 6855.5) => 0.5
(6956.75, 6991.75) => 0.3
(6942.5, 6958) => -0.1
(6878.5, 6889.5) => 1.3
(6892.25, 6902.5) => 1.1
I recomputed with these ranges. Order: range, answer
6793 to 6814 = 11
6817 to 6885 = 11.5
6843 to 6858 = 11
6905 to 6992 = 11.2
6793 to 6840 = 11.9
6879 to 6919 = 10.5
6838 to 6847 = 11.2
